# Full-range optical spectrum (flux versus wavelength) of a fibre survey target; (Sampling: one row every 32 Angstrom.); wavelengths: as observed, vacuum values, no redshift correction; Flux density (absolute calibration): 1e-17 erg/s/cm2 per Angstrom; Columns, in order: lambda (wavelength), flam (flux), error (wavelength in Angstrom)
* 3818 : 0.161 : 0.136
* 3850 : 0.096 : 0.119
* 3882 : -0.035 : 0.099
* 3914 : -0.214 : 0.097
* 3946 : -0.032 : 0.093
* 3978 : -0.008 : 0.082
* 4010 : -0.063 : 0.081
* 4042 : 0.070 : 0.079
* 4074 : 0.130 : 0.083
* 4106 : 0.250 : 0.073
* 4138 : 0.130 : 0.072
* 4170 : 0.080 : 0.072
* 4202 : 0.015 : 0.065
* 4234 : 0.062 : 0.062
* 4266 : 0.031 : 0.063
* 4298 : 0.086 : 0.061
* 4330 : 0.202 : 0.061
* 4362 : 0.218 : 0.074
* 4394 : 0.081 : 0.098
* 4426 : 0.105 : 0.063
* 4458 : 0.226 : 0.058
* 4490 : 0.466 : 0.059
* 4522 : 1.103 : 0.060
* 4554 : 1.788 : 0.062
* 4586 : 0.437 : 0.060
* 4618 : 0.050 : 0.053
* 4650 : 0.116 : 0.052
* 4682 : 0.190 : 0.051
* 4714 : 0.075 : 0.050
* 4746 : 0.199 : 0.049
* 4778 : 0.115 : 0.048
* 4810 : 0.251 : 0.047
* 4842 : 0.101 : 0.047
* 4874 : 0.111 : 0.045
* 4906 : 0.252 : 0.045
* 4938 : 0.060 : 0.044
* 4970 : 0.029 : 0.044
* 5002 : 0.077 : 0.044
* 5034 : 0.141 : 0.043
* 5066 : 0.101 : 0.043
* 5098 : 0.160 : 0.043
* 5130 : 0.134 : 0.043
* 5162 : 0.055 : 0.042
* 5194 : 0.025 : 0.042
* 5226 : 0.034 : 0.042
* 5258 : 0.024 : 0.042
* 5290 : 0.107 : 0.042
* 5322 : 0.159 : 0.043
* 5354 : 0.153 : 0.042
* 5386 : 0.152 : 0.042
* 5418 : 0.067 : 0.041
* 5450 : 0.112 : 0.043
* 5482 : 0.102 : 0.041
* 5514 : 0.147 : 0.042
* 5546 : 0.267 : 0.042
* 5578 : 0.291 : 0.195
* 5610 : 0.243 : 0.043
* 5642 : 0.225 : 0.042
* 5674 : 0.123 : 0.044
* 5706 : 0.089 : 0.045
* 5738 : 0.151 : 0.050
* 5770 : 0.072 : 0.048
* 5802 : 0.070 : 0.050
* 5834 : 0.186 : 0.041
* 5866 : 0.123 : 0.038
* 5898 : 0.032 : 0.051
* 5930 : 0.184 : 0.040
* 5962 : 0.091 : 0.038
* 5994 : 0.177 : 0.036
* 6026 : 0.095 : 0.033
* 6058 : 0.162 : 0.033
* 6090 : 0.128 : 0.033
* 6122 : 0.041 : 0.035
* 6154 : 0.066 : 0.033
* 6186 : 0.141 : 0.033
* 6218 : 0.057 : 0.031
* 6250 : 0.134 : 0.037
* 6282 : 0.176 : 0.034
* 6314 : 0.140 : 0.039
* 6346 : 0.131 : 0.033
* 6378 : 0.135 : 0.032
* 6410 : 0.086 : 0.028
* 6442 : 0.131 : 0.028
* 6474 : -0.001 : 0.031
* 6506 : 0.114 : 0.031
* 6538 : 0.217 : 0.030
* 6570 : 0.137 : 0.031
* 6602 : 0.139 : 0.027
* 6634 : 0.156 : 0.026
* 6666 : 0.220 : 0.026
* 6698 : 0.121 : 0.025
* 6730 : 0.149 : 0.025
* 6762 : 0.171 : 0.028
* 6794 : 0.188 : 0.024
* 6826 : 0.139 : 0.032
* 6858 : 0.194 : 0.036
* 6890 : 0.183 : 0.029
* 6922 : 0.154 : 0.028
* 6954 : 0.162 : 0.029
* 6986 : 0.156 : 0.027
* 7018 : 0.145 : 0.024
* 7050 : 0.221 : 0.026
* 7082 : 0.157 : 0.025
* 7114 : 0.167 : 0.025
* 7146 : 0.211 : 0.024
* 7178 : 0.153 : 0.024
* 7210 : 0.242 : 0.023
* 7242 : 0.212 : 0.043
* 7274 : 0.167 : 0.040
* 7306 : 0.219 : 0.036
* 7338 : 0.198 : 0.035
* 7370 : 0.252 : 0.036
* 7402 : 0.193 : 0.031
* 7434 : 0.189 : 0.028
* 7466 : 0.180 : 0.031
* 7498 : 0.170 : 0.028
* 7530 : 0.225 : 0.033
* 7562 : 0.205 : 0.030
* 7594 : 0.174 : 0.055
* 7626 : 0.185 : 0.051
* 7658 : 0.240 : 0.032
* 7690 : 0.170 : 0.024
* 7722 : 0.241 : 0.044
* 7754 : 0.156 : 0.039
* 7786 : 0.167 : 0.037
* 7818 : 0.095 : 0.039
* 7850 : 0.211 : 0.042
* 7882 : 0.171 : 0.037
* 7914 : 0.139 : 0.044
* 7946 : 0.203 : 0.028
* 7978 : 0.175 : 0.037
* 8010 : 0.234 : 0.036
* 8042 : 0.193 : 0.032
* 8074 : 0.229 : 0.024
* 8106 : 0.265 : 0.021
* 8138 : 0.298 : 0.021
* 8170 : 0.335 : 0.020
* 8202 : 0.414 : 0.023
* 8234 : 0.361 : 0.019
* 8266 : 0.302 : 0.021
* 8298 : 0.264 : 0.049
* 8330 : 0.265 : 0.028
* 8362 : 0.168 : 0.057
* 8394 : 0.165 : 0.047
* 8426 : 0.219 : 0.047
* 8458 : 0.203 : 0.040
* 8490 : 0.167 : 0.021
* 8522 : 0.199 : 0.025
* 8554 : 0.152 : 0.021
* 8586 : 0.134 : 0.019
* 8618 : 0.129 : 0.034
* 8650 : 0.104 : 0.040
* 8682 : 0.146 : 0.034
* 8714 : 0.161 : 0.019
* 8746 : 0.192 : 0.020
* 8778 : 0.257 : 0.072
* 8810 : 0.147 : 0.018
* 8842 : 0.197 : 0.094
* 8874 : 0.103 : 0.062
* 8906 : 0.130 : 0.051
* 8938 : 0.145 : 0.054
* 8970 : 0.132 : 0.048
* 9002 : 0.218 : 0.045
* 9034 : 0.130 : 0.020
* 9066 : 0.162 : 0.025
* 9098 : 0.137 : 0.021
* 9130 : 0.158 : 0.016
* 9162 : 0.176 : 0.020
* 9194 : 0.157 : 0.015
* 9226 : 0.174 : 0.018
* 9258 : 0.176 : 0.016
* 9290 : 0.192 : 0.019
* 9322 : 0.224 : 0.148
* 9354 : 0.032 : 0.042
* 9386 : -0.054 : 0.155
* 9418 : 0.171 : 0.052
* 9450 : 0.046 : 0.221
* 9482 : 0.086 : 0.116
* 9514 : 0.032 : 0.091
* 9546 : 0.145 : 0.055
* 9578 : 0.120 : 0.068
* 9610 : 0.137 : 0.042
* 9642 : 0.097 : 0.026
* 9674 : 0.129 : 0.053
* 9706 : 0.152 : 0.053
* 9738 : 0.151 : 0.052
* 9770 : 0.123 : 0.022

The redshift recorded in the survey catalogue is 1.94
